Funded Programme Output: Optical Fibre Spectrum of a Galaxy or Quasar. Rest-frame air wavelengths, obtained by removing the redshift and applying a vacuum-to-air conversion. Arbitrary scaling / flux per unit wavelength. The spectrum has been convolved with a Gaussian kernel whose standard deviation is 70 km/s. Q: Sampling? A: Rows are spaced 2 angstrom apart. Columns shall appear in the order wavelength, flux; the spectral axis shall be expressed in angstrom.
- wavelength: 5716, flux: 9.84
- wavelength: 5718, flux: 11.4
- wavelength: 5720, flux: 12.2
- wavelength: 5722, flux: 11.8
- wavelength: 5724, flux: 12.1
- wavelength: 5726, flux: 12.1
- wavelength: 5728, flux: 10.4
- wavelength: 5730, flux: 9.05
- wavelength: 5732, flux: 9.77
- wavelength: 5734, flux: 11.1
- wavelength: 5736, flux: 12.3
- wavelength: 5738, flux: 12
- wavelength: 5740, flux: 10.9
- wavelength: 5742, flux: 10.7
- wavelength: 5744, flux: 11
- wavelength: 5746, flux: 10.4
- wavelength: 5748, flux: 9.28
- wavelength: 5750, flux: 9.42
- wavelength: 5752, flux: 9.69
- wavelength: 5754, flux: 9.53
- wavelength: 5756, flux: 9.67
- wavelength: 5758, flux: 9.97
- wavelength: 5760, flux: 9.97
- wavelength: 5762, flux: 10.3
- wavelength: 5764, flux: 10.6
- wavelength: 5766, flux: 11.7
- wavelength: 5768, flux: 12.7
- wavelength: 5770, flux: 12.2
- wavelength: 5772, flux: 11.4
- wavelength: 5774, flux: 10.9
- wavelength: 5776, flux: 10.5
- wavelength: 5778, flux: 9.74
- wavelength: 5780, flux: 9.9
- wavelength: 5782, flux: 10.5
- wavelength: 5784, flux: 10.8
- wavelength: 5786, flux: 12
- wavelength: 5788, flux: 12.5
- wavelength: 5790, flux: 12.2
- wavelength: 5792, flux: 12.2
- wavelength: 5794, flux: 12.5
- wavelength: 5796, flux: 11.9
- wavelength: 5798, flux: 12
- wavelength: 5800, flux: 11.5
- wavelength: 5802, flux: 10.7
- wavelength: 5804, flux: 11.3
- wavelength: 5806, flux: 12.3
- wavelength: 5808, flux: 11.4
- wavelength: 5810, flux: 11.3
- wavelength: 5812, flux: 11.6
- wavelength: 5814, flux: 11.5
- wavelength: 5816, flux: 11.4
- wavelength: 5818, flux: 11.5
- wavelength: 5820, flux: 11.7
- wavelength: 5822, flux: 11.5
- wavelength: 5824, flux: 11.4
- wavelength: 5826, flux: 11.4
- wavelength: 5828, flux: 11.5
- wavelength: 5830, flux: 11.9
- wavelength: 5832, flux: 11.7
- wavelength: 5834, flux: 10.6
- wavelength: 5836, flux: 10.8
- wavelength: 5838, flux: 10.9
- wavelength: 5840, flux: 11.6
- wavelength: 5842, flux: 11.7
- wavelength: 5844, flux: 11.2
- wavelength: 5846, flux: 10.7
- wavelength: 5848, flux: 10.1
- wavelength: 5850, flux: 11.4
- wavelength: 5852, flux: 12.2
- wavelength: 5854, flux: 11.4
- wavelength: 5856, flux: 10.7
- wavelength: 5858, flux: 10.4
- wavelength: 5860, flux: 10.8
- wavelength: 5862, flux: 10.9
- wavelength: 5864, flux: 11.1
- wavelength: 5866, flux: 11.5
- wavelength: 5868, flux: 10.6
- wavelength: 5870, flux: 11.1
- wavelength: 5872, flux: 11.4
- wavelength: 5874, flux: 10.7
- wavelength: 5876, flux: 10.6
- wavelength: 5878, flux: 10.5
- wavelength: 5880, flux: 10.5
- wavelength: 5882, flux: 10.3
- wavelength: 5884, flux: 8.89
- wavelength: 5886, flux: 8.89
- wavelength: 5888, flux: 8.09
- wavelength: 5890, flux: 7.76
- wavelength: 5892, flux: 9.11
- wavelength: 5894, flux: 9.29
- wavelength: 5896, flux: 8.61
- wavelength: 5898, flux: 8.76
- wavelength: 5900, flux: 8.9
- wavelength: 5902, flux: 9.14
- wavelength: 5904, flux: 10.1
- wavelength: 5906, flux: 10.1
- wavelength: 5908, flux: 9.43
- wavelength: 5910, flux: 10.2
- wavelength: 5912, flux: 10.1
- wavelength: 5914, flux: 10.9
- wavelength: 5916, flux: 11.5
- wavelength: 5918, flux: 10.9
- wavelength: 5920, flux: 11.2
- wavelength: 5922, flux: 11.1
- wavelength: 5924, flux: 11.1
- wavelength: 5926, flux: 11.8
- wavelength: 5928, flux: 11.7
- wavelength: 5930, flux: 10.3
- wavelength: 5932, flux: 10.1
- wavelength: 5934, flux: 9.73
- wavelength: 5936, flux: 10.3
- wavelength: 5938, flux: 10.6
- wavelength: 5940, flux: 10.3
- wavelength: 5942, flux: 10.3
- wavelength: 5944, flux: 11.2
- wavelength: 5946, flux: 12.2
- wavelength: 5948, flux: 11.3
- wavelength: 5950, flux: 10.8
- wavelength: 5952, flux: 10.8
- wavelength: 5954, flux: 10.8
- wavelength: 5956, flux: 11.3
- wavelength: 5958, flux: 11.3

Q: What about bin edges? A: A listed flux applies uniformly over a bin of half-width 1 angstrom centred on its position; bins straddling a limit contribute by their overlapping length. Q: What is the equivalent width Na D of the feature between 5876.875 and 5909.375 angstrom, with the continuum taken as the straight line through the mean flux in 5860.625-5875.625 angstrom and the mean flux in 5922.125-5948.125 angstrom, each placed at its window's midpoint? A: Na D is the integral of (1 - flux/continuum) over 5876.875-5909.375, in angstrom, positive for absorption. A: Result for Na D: 4.9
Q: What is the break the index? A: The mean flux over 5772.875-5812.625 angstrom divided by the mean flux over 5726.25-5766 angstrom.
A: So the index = 1.10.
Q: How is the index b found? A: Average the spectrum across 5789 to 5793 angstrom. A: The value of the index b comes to 12.2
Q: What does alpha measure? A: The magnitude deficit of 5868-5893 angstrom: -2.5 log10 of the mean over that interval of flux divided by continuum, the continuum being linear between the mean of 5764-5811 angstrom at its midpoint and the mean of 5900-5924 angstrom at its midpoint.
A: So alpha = 0.09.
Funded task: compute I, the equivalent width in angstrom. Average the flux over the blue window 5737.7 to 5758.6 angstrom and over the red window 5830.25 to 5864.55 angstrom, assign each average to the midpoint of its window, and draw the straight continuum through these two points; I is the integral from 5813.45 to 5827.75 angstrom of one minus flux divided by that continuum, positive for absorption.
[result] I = -0.85 angstrom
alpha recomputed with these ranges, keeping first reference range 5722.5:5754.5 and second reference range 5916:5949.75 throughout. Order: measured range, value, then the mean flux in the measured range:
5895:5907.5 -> 0.171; 9.27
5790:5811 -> -0.098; 11.7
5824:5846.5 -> -0.051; 11.3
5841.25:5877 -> -0.022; 11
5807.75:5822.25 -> -0.073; 11.5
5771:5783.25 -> 0.020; 10.5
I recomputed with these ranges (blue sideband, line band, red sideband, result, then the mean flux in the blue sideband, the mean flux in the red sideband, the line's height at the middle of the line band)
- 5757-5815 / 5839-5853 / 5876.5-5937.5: -0.8 angstrom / 11.3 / 9.99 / 10.7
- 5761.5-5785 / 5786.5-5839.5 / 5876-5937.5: -4.6 angstrom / 11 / 9.99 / 10.7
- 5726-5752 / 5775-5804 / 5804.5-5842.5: -0.7 angstrom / 10.6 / 11.5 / 11.1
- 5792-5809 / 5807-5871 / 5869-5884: -0.4 angstrom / 11.7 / 10.6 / 11.2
